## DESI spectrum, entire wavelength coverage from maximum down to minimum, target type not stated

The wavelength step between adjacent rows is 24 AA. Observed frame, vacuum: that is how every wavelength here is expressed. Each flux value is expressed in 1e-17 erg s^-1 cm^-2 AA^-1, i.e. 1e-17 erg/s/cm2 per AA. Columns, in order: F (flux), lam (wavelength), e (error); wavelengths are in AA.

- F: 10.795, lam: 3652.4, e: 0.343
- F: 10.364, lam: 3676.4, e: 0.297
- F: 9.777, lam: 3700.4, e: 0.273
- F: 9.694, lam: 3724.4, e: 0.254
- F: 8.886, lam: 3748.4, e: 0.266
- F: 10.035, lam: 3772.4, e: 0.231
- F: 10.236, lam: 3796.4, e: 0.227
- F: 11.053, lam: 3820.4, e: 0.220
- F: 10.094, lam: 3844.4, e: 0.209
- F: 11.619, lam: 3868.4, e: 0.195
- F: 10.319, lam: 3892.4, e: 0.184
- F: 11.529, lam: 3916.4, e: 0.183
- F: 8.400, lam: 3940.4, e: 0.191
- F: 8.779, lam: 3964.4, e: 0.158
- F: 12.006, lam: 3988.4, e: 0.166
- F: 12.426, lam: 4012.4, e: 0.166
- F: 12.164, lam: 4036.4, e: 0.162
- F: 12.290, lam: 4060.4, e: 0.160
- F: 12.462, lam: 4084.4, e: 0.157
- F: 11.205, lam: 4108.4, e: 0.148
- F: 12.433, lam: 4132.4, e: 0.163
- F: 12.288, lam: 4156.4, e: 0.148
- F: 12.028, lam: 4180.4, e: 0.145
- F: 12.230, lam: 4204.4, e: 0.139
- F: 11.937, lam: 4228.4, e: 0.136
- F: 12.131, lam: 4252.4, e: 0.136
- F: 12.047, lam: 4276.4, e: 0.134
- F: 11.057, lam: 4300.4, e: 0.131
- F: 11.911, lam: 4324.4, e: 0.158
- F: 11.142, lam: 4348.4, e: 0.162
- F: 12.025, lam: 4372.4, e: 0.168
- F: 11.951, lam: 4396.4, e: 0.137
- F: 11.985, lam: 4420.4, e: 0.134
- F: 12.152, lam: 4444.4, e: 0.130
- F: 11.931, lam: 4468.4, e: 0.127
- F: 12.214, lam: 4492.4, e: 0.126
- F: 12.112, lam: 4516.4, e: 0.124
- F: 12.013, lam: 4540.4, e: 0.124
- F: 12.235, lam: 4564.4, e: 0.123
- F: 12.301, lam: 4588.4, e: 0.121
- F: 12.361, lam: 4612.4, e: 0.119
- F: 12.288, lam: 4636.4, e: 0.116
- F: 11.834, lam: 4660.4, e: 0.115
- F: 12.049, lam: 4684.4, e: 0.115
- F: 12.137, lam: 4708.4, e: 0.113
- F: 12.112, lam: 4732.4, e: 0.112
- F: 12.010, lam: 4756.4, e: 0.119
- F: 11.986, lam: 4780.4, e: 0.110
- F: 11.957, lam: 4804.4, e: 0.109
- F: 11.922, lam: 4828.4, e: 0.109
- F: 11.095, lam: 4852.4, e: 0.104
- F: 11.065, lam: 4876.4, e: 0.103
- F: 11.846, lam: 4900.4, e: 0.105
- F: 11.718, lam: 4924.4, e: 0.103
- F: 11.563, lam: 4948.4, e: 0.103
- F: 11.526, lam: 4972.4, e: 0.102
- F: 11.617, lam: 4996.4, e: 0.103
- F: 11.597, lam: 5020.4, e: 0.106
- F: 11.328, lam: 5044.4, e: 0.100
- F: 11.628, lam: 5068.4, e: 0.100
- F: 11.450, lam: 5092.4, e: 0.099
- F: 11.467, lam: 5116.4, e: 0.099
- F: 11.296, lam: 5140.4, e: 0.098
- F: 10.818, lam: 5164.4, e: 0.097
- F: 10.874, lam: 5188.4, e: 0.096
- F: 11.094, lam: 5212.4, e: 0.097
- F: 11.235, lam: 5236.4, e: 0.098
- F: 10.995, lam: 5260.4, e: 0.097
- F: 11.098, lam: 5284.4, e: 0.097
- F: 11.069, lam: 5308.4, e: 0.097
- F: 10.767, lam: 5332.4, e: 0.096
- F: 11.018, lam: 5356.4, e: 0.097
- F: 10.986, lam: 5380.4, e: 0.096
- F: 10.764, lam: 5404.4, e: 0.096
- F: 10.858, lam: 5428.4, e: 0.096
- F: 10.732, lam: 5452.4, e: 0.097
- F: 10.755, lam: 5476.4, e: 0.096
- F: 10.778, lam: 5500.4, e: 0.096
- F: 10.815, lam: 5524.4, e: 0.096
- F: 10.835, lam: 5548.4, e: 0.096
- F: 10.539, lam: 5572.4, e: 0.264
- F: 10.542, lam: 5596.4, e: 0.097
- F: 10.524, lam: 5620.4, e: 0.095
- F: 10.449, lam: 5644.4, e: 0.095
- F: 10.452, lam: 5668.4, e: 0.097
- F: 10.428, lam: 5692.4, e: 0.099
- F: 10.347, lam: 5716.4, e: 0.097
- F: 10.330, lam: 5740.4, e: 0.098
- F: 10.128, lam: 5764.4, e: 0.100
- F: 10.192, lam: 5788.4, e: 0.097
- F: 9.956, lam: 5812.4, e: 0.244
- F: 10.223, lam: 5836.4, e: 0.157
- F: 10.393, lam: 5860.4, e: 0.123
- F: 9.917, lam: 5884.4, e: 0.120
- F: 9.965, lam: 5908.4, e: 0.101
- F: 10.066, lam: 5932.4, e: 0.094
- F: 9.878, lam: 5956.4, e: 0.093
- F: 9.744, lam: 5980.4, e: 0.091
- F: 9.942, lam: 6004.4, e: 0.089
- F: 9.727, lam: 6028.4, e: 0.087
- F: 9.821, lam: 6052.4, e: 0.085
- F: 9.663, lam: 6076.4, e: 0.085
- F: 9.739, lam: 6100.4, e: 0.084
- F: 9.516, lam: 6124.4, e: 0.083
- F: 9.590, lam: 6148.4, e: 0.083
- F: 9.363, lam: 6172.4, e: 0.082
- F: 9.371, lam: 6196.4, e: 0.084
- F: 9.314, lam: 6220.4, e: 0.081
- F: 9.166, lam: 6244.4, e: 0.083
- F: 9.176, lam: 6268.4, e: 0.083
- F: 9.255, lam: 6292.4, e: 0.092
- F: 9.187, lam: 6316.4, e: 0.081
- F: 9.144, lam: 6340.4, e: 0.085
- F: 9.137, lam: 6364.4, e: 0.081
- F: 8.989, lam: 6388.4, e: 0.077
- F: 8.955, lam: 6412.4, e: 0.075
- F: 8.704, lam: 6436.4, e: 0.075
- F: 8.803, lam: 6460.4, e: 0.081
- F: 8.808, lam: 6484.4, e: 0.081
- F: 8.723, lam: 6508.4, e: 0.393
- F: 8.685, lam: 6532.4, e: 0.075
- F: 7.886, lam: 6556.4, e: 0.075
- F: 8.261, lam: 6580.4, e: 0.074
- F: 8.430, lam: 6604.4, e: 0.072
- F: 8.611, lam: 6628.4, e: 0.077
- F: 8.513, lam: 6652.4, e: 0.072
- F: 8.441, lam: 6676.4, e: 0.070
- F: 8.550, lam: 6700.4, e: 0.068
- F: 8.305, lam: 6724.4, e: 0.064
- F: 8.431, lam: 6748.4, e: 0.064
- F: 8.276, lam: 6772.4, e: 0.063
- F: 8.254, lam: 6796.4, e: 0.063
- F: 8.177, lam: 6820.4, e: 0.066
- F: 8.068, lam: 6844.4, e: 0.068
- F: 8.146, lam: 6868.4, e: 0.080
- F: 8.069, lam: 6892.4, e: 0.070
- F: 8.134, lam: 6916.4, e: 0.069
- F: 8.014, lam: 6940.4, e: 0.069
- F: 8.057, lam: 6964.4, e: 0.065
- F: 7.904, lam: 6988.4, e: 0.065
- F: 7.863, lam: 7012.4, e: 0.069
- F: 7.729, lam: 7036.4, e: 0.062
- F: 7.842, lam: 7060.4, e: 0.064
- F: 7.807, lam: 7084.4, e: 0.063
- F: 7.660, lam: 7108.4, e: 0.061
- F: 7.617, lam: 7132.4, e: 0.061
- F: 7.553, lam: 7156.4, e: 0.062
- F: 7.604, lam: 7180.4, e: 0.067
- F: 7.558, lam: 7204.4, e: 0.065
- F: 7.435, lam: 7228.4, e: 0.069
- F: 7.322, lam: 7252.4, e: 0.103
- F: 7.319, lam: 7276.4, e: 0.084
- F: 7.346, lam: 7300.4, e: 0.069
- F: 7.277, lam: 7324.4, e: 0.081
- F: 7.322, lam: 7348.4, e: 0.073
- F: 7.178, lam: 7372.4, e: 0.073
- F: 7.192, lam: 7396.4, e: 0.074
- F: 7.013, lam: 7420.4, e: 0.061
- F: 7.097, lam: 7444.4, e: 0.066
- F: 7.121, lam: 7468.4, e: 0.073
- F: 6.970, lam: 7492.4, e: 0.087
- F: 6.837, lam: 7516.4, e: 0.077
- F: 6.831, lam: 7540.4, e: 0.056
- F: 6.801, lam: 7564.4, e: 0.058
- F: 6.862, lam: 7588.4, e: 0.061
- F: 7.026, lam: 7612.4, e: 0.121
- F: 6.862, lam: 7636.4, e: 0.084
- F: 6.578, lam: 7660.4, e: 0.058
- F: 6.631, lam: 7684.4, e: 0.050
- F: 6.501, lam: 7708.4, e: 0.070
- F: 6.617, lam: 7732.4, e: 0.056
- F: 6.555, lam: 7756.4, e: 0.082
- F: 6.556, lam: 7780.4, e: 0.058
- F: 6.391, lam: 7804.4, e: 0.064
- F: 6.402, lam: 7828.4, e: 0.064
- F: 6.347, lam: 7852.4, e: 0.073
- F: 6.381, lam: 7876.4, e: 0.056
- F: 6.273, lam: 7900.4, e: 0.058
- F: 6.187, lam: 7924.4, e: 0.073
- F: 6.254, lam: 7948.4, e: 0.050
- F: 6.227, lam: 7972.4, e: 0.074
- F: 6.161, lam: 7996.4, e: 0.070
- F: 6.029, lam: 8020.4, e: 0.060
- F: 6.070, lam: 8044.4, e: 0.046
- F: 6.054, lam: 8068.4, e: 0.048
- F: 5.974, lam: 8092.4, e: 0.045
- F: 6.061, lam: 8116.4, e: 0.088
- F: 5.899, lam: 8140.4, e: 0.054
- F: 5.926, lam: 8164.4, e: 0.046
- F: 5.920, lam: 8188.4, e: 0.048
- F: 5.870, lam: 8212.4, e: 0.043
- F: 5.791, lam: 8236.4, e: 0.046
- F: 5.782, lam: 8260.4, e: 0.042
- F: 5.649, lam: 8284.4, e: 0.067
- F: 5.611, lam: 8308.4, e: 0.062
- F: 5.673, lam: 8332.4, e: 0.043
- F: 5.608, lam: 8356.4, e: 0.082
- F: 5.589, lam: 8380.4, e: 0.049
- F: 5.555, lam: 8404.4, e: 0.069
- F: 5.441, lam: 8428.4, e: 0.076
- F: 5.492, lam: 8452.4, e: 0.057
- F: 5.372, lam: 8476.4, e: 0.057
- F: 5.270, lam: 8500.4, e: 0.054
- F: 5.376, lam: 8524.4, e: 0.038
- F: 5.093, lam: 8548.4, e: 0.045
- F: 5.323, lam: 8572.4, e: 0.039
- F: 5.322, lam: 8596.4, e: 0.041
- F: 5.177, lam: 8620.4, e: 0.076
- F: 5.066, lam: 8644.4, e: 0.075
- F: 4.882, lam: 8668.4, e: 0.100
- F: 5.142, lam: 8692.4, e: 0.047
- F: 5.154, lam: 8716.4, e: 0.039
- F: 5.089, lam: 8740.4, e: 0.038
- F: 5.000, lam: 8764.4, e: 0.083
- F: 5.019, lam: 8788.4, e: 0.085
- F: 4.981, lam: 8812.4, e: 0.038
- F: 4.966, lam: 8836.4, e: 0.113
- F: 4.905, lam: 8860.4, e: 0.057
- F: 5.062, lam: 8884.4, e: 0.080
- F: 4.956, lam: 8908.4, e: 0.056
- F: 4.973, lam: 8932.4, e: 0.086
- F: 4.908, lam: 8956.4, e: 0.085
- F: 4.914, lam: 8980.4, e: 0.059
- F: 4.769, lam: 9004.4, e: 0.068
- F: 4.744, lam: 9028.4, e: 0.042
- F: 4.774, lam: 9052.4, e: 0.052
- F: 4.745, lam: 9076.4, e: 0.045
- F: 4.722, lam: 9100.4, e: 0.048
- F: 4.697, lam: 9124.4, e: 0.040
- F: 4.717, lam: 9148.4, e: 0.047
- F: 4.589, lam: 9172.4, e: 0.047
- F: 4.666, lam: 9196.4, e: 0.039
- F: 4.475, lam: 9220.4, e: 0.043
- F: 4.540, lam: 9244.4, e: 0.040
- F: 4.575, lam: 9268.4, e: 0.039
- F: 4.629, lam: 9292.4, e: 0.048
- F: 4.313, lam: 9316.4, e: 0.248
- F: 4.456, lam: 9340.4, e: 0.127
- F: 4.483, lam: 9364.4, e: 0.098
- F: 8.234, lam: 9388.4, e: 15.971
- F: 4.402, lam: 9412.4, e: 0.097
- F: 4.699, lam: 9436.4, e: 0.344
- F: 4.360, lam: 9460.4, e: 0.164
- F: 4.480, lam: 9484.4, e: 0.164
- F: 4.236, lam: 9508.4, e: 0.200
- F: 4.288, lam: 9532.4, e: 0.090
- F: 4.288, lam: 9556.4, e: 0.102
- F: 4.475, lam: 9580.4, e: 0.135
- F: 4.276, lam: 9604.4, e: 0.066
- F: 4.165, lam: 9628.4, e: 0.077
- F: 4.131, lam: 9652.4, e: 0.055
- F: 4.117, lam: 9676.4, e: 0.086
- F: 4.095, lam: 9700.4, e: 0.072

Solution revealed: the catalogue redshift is 0.000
